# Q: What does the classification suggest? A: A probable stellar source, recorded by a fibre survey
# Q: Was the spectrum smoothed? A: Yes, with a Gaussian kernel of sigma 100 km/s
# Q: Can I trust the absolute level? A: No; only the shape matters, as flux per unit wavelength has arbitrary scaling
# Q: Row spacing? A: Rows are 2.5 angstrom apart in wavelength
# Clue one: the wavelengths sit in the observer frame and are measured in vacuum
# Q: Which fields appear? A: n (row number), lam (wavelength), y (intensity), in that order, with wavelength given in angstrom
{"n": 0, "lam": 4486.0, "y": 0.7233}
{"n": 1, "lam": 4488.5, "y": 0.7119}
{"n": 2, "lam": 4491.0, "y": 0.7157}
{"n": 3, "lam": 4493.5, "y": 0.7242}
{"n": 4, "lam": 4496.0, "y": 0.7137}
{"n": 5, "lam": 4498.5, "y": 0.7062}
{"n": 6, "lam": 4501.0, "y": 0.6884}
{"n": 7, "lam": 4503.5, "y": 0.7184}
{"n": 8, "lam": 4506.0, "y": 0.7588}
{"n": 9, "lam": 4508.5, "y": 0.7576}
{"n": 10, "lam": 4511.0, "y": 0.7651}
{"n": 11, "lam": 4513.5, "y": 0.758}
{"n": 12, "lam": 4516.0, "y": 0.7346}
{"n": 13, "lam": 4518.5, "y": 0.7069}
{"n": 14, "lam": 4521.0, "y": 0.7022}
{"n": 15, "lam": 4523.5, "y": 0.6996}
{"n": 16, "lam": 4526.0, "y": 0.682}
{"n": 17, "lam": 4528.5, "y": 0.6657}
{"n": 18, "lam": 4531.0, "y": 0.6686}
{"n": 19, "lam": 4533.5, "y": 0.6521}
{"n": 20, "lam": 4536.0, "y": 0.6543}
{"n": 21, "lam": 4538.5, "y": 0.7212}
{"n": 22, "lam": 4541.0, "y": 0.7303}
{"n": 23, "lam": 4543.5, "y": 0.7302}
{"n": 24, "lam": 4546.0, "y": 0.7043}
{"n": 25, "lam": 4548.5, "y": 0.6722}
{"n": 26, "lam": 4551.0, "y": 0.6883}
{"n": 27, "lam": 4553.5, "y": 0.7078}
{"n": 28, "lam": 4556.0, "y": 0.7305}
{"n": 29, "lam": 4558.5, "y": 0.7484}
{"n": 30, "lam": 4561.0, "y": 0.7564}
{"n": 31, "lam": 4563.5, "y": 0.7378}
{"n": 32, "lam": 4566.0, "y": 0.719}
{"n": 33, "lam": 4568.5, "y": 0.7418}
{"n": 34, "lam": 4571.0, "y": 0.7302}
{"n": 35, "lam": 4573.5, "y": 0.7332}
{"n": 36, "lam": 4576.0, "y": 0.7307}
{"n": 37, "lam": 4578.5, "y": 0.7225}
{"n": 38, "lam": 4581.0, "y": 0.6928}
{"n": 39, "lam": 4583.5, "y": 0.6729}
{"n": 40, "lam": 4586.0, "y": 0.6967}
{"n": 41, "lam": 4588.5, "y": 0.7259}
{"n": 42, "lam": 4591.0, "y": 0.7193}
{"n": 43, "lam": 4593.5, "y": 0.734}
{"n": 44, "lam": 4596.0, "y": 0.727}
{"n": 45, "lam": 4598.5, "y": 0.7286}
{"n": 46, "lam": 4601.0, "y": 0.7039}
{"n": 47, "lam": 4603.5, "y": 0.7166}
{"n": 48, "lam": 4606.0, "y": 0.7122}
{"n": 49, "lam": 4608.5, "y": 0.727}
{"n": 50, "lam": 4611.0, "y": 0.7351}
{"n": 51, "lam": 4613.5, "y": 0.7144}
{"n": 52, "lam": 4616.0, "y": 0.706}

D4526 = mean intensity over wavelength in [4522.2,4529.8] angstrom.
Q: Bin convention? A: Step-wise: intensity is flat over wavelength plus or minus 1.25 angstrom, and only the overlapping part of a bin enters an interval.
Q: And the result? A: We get 0.682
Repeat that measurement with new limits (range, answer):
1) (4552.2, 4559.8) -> 0.729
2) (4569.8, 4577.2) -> 0.731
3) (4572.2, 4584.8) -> 0.71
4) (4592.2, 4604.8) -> 0.722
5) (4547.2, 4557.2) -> 0.7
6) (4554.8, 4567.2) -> 0.739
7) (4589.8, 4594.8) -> 0.727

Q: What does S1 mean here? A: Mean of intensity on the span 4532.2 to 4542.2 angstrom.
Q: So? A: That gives 0.689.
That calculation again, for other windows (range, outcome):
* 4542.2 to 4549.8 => 0.702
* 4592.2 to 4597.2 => 0.73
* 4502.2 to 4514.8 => 0.751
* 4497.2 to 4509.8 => 0.726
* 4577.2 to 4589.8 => 0.702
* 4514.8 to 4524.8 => 0.711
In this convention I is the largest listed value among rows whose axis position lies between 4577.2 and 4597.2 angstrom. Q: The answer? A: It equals 0.734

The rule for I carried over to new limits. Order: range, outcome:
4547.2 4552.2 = 0.6883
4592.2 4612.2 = 0.7351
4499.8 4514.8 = 0.7651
